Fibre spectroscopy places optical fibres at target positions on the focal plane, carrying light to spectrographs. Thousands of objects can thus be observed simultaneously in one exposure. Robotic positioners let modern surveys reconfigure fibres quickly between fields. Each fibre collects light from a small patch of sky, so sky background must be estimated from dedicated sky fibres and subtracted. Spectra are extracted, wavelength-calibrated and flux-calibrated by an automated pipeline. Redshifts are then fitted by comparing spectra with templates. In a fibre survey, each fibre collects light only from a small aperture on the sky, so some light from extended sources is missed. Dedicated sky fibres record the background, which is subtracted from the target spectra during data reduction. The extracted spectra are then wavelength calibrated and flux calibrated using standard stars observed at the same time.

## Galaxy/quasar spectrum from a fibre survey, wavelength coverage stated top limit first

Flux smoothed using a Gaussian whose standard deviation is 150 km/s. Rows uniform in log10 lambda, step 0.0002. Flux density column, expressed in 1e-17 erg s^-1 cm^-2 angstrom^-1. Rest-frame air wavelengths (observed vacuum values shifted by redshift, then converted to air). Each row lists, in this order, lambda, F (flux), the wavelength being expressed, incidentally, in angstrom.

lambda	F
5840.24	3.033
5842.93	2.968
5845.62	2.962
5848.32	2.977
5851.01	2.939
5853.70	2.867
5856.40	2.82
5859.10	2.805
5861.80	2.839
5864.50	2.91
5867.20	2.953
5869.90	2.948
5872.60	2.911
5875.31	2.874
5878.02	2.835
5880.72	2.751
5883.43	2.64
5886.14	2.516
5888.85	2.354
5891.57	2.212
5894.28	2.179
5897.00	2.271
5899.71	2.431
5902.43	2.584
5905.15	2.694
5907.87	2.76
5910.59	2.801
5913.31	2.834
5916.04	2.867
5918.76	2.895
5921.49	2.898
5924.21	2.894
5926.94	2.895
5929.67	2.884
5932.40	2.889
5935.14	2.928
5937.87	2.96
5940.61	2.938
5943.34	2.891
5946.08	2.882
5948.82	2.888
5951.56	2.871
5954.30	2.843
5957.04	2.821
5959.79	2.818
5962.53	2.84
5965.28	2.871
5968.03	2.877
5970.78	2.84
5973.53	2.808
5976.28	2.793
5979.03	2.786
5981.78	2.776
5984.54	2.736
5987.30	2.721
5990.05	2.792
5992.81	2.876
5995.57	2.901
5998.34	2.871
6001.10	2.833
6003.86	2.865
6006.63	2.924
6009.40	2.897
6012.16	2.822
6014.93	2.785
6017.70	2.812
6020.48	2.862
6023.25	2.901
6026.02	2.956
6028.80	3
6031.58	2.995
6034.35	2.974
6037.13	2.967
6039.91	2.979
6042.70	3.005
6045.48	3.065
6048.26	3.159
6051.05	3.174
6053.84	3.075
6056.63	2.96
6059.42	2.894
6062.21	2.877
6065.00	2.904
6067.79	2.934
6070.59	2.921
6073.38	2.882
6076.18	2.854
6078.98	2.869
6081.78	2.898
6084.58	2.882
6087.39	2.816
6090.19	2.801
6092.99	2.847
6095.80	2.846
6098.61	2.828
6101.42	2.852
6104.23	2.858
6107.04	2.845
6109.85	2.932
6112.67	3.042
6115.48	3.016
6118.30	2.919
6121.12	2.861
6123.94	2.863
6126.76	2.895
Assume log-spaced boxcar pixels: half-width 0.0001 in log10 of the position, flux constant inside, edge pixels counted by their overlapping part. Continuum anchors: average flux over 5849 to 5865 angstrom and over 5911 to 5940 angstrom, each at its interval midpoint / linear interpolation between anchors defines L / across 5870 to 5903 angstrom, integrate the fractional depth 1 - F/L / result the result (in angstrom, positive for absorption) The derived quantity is 3.6 angstrom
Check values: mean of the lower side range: 2.87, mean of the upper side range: 2.89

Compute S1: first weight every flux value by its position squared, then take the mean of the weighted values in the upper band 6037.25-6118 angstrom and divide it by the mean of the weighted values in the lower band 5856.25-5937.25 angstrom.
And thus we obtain 1.1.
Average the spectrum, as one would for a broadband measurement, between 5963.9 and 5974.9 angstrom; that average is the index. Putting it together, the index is 2.85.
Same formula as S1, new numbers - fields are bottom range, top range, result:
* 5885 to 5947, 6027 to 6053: 1.16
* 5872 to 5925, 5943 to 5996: 1.09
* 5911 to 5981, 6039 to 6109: 1.06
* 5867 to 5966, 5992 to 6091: 1.10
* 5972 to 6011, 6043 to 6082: 1.07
